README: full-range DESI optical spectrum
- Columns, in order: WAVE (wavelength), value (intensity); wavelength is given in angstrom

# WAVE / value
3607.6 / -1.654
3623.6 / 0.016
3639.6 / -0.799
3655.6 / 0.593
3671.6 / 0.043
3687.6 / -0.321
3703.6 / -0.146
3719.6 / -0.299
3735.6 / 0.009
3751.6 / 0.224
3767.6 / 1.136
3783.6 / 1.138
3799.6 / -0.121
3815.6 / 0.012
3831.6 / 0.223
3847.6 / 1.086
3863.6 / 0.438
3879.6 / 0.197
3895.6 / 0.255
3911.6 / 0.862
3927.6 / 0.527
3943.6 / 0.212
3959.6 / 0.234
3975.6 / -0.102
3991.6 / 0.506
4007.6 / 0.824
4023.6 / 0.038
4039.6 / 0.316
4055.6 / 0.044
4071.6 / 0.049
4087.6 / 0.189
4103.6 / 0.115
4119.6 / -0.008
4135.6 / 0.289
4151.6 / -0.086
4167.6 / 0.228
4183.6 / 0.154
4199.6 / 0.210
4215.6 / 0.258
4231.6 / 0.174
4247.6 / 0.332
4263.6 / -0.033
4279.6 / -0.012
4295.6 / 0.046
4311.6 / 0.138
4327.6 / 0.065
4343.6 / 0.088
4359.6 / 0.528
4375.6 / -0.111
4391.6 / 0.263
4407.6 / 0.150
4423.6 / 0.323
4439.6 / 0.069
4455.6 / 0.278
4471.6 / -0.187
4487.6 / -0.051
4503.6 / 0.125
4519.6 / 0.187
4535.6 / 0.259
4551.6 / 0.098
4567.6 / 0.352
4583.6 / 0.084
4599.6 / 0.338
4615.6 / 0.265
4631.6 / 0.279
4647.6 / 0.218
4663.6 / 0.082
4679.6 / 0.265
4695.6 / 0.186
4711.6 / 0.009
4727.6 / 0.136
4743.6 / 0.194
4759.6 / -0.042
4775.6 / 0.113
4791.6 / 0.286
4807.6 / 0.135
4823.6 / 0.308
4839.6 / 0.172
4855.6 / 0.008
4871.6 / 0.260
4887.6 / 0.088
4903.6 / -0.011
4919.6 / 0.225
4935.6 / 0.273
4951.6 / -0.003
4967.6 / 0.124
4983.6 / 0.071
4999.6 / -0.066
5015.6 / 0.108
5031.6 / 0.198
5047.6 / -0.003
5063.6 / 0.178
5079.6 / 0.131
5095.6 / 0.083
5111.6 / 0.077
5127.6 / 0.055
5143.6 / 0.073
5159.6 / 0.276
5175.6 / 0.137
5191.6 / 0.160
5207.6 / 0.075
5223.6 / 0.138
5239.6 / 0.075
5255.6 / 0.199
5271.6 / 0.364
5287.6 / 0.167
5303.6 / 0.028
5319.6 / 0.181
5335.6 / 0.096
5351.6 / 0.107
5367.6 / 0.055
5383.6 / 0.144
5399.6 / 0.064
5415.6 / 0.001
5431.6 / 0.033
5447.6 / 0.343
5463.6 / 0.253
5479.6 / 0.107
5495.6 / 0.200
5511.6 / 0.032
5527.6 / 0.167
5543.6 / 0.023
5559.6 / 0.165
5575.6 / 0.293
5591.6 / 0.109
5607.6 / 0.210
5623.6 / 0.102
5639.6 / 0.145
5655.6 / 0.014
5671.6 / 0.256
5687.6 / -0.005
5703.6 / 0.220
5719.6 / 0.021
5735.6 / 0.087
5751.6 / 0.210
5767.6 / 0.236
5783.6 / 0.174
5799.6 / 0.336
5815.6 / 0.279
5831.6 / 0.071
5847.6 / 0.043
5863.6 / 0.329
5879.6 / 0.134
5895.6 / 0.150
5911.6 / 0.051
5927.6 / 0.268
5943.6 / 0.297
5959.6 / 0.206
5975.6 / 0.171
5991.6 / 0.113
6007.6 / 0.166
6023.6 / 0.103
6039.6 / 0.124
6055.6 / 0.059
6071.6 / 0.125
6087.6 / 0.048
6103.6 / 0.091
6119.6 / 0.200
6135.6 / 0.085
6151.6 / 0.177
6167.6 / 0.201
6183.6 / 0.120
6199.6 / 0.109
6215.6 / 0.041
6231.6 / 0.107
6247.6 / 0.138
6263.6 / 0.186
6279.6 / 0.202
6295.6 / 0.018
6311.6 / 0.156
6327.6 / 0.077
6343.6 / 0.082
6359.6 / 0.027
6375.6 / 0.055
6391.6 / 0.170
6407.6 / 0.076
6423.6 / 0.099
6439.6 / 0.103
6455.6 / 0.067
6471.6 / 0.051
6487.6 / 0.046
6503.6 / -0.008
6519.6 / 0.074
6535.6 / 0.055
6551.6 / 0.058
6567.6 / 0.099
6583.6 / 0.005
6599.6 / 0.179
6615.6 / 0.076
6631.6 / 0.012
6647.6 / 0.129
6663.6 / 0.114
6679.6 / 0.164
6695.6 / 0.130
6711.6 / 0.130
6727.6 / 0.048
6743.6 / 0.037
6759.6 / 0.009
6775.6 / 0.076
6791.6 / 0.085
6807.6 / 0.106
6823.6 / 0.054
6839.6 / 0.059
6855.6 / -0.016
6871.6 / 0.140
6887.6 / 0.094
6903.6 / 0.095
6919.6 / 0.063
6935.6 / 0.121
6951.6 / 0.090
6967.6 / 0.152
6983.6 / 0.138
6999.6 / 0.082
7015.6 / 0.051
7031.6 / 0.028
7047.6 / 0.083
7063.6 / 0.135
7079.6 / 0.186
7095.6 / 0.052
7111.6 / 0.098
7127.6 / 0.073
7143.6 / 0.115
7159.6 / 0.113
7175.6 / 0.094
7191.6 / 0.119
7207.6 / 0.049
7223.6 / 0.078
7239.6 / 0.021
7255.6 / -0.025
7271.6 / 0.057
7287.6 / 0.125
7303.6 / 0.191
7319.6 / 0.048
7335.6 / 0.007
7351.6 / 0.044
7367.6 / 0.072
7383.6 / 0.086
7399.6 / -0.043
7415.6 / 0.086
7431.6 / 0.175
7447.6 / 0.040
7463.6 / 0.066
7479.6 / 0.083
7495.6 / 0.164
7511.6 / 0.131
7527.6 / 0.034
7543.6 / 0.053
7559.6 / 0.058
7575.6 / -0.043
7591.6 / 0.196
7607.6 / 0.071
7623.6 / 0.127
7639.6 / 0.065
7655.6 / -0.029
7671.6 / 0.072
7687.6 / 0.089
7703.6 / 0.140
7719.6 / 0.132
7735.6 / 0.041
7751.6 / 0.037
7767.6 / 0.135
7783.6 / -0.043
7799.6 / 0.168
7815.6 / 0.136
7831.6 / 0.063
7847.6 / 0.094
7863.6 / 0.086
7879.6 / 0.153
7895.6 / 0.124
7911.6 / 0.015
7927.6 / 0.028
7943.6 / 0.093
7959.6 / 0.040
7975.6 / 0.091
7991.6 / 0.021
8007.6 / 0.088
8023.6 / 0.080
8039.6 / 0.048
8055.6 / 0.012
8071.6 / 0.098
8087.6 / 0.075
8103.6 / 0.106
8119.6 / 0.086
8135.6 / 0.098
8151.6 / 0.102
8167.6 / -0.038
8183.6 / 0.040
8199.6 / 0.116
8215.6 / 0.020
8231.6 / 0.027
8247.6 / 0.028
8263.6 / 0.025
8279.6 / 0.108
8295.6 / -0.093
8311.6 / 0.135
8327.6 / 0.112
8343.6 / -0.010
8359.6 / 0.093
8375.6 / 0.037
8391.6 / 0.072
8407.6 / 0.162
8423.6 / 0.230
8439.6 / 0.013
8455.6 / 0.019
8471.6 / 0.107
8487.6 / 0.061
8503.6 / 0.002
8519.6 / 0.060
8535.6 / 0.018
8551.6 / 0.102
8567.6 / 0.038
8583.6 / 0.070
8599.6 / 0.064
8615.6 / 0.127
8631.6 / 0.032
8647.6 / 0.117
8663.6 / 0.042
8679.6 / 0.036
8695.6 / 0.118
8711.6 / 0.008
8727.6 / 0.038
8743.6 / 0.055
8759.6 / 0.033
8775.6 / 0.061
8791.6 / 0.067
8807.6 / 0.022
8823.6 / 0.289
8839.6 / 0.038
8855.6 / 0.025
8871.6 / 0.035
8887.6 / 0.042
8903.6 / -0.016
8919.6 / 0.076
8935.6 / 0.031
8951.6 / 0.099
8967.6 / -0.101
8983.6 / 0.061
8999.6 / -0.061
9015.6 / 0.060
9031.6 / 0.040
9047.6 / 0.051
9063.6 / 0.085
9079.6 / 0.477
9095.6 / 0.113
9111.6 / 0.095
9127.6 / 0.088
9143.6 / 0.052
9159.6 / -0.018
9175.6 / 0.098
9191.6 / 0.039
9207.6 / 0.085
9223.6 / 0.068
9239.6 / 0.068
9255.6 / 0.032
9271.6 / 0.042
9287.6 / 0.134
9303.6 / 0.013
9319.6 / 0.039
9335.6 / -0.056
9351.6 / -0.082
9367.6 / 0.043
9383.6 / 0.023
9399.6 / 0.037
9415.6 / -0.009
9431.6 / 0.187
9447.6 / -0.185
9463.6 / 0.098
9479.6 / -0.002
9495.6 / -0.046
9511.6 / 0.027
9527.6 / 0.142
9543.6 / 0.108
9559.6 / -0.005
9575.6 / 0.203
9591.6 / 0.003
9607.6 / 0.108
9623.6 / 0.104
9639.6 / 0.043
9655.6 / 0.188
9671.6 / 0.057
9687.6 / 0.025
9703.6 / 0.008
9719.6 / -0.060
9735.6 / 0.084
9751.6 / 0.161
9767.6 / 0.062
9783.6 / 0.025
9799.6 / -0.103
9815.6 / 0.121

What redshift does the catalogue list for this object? 1.44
